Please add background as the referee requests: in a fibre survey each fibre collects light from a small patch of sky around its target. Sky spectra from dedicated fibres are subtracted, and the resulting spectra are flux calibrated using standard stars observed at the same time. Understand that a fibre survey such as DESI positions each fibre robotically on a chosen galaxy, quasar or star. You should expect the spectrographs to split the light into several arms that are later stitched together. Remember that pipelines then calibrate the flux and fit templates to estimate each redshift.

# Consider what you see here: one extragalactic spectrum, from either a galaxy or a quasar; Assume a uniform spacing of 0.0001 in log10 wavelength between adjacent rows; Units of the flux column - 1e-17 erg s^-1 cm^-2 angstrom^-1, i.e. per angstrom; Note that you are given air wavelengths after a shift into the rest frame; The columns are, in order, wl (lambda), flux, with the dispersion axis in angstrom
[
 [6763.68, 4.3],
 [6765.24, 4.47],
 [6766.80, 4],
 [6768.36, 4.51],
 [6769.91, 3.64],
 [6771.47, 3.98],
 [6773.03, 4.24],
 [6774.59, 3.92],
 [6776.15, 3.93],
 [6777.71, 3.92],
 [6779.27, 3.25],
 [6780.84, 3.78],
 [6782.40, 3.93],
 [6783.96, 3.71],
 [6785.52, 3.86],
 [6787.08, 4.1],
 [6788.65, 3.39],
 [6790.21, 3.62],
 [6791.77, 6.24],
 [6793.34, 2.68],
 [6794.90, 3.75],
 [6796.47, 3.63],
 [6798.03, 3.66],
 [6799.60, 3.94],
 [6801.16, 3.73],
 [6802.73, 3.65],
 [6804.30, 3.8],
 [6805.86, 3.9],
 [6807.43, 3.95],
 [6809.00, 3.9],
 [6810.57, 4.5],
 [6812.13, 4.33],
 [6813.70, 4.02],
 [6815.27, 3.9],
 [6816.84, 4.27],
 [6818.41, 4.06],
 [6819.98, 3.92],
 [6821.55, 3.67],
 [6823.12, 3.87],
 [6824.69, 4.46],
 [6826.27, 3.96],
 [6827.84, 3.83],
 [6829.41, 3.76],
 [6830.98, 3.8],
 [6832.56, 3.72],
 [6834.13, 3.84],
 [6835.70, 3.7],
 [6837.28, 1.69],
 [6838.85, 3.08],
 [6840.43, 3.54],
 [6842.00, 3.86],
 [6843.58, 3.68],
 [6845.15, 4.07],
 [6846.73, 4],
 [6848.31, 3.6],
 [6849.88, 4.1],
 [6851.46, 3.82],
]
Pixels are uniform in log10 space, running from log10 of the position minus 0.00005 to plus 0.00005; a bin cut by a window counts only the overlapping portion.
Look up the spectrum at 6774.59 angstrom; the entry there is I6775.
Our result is 3.92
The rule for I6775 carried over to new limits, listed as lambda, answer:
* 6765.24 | 4.47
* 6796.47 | 3.63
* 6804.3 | 3.8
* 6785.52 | 3.86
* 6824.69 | 4.46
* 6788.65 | 3.39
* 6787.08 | 4.1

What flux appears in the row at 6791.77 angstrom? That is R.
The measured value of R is 6.24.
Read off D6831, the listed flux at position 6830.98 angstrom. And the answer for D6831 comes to 3.8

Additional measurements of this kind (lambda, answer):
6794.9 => 3.75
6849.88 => 4.1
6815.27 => 3.9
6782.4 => 3.93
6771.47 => 3.98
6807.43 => 3.95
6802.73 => 3.65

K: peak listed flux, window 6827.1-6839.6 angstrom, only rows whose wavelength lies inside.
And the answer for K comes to 3.84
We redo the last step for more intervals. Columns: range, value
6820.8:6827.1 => 4.46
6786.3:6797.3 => 6.24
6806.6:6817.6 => 4.5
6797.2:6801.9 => 3.94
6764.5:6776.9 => 4.51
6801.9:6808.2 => 3.95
